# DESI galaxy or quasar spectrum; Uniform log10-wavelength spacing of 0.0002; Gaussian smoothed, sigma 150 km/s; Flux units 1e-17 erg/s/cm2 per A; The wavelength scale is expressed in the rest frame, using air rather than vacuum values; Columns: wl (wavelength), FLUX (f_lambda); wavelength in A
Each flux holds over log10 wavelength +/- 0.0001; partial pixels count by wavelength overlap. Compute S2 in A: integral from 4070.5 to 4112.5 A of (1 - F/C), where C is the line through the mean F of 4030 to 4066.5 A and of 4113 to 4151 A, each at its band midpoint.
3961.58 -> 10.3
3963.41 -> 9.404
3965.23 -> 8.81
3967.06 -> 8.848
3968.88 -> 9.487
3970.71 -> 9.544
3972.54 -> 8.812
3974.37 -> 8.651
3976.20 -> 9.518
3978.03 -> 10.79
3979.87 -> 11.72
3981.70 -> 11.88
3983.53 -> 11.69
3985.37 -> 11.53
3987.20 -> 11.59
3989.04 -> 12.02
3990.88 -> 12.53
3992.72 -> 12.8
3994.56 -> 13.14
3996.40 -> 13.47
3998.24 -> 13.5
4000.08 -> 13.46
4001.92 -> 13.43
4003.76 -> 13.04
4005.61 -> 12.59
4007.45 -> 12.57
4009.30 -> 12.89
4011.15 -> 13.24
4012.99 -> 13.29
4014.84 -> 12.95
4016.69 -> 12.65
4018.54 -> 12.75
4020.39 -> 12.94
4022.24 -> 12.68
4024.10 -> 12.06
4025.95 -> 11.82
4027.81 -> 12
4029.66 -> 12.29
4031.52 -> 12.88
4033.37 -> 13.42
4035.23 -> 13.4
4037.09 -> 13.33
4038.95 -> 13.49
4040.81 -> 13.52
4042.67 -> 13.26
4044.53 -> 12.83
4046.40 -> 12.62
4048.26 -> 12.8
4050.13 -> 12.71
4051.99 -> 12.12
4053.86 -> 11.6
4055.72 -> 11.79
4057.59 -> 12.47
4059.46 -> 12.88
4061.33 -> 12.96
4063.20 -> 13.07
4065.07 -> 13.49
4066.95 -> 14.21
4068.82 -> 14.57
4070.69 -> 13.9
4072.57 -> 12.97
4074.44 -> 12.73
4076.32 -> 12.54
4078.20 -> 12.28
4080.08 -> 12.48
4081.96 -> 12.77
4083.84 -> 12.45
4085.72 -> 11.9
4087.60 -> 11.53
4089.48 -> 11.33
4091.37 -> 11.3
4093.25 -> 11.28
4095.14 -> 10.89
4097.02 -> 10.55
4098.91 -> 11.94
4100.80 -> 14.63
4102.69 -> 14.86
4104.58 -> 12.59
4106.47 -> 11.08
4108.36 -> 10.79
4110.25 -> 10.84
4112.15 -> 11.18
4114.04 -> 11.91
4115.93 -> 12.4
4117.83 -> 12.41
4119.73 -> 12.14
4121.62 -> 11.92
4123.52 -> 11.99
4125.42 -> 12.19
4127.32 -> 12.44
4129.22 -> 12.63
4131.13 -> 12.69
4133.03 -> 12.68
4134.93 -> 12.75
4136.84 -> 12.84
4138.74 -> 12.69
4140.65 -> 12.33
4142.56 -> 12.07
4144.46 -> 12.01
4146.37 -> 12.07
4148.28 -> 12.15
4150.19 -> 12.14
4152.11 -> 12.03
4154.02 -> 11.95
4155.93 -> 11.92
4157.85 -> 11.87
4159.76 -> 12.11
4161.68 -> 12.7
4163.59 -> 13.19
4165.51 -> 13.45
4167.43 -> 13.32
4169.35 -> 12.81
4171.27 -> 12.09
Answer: 1.6 A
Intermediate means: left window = 12.9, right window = 12.3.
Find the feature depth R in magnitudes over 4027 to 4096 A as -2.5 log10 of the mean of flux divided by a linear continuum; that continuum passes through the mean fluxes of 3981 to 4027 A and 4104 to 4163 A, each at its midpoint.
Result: -0.02 mag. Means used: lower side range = 12.7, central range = 12.7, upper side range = 12.1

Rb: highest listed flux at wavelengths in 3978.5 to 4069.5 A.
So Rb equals 14.57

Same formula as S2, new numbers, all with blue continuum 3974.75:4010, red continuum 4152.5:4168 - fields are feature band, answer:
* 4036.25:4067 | -1.2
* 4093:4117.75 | 1.0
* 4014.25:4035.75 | -0.6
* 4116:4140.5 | 0.1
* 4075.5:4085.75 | 0.0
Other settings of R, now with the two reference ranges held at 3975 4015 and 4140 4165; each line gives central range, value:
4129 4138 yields -0.04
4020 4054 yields -0.03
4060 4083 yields -0.07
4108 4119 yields 0.06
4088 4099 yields 0.10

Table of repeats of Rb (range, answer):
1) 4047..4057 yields 12.8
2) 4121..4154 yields 12.84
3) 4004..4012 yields 13.24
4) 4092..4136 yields 14.86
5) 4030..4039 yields 13.49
